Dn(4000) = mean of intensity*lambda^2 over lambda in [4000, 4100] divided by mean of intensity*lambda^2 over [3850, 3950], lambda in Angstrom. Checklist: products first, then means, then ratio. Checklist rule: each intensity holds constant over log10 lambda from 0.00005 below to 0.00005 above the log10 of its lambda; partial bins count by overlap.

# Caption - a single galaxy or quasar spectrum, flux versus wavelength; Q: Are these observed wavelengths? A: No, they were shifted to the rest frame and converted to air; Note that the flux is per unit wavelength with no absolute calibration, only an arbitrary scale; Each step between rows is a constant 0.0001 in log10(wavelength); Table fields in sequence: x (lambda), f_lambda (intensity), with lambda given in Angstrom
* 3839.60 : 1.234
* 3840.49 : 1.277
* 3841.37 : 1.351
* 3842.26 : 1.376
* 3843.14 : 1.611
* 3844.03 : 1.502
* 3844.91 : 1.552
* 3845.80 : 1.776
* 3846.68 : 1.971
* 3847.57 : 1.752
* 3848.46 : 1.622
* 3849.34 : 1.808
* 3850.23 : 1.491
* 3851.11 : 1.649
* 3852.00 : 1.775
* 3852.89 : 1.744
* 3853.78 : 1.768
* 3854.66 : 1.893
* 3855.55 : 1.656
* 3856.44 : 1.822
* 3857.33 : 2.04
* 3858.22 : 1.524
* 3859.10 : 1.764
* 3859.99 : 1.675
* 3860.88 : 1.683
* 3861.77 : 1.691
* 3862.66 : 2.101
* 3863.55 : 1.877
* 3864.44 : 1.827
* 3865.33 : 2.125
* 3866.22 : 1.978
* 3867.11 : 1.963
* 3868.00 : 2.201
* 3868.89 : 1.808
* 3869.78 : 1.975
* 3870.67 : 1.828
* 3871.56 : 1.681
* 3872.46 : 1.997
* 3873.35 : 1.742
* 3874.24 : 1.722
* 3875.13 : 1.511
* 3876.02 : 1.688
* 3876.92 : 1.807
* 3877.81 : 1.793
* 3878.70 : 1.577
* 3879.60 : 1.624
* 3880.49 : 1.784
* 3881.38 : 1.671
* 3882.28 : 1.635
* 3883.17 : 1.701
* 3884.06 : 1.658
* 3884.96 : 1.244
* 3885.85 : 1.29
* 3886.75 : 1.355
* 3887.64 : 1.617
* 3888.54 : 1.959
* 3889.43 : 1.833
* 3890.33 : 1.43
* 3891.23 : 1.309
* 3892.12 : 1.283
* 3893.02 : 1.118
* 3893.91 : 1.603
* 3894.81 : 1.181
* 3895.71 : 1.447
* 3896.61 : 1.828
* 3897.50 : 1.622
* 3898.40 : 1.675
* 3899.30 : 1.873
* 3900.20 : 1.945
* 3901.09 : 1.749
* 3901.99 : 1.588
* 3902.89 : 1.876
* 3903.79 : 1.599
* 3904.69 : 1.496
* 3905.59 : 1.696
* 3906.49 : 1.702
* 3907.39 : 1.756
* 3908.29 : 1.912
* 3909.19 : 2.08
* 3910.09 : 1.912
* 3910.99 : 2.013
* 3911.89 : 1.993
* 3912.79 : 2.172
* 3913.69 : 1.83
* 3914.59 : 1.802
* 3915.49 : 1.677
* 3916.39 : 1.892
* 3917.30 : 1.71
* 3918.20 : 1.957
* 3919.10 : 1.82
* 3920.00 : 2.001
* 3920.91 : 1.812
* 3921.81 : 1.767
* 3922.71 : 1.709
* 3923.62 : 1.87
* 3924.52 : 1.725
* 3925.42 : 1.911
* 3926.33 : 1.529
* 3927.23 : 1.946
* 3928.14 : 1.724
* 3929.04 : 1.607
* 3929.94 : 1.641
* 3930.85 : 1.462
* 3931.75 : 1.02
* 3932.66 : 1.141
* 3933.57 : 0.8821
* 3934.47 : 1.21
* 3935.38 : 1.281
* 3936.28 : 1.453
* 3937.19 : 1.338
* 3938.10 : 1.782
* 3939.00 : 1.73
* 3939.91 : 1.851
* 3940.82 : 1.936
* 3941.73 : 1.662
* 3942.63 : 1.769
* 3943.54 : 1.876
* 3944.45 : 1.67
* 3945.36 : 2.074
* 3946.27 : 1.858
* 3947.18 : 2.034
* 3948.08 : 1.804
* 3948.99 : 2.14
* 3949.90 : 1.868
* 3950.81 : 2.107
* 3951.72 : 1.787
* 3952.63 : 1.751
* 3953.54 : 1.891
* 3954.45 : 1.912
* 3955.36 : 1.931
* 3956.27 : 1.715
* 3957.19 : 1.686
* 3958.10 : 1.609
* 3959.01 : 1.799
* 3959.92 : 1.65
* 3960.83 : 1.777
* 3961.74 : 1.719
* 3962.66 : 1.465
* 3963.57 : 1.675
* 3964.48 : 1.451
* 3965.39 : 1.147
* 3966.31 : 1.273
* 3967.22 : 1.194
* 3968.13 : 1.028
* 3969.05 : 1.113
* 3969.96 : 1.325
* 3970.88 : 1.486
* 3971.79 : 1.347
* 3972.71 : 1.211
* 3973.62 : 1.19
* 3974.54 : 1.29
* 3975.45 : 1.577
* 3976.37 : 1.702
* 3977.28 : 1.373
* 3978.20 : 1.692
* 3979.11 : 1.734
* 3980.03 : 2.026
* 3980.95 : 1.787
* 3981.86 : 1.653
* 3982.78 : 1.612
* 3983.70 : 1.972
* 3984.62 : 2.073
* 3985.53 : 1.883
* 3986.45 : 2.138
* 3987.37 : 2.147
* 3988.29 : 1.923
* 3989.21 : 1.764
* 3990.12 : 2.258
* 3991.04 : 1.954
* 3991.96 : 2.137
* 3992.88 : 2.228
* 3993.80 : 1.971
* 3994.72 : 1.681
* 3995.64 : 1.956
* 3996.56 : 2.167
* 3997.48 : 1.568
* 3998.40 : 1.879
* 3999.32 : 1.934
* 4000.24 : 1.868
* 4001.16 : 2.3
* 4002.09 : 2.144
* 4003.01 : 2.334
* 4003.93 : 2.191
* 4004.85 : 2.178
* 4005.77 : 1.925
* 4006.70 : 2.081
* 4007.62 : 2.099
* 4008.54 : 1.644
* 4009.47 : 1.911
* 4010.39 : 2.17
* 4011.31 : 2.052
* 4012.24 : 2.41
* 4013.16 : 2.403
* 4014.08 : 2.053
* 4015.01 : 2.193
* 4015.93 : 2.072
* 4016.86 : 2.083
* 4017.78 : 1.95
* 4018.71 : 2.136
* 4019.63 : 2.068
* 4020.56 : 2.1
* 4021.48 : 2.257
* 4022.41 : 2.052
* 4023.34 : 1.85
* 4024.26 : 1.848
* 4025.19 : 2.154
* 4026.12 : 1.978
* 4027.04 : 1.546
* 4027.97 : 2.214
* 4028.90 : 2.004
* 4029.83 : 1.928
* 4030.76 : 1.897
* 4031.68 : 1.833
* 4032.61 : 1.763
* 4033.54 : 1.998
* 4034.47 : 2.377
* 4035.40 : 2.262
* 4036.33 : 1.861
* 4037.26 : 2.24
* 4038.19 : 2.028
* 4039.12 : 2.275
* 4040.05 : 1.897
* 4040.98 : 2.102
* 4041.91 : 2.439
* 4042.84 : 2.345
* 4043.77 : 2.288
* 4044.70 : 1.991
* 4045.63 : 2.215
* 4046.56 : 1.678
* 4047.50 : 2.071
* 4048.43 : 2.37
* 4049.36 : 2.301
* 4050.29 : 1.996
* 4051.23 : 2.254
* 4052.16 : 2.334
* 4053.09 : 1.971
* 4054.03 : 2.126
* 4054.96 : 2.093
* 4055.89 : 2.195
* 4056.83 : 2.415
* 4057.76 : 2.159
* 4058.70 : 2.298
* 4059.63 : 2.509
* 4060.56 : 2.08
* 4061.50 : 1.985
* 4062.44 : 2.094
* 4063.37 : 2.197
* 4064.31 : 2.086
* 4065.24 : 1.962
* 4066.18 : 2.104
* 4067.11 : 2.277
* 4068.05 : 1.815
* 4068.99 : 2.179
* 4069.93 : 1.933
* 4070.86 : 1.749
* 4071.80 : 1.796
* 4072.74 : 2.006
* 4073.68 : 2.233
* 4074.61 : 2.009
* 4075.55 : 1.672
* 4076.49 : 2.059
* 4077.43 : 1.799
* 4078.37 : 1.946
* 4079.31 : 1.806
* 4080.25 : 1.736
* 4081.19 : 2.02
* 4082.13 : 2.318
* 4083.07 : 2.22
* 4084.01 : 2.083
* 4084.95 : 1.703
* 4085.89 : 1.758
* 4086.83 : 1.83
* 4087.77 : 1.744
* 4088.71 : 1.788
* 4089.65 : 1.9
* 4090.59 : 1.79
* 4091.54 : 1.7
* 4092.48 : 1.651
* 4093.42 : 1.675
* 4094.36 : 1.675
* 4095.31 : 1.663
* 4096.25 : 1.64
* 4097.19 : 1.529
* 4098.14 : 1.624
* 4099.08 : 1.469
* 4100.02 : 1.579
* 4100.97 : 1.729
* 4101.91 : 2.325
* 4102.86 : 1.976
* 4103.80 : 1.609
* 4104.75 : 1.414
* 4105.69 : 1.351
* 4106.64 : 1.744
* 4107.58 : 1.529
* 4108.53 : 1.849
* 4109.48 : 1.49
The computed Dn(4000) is 1.27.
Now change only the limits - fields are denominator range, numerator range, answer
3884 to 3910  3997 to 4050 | 1.36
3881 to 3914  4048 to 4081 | 1.35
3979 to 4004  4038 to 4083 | 1.09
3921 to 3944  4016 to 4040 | 1.33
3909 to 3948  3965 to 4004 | 1.04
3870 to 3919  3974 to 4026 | 1.23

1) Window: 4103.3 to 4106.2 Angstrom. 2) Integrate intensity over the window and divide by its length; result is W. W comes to 1.47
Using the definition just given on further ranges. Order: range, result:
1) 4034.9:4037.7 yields 2.12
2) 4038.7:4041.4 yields 2.09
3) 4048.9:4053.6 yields 2.17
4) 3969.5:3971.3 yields 1.4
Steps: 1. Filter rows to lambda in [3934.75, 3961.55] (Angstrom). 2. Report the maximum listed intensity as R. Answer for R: 2.14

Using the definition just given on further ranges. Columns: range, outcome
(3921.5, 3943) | 1.946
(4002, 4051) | 2.439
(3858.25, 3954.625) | 2.201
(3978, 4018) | 2.41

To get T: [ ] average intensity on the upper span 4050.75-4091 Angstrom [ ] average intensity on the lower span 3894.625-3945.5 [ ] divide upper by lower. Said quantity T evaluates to 1.19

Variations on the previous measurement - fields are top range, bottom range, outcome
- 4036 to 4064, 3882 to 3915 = 1.29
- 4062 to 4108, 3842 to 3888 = 1.07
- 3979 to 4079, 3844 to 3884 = 1.15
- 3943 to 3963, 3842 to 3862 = 1.07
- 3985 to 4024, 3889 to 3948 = 1.21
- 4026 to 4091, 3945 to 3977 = 1.27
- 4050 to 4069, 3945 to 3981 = 1.32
